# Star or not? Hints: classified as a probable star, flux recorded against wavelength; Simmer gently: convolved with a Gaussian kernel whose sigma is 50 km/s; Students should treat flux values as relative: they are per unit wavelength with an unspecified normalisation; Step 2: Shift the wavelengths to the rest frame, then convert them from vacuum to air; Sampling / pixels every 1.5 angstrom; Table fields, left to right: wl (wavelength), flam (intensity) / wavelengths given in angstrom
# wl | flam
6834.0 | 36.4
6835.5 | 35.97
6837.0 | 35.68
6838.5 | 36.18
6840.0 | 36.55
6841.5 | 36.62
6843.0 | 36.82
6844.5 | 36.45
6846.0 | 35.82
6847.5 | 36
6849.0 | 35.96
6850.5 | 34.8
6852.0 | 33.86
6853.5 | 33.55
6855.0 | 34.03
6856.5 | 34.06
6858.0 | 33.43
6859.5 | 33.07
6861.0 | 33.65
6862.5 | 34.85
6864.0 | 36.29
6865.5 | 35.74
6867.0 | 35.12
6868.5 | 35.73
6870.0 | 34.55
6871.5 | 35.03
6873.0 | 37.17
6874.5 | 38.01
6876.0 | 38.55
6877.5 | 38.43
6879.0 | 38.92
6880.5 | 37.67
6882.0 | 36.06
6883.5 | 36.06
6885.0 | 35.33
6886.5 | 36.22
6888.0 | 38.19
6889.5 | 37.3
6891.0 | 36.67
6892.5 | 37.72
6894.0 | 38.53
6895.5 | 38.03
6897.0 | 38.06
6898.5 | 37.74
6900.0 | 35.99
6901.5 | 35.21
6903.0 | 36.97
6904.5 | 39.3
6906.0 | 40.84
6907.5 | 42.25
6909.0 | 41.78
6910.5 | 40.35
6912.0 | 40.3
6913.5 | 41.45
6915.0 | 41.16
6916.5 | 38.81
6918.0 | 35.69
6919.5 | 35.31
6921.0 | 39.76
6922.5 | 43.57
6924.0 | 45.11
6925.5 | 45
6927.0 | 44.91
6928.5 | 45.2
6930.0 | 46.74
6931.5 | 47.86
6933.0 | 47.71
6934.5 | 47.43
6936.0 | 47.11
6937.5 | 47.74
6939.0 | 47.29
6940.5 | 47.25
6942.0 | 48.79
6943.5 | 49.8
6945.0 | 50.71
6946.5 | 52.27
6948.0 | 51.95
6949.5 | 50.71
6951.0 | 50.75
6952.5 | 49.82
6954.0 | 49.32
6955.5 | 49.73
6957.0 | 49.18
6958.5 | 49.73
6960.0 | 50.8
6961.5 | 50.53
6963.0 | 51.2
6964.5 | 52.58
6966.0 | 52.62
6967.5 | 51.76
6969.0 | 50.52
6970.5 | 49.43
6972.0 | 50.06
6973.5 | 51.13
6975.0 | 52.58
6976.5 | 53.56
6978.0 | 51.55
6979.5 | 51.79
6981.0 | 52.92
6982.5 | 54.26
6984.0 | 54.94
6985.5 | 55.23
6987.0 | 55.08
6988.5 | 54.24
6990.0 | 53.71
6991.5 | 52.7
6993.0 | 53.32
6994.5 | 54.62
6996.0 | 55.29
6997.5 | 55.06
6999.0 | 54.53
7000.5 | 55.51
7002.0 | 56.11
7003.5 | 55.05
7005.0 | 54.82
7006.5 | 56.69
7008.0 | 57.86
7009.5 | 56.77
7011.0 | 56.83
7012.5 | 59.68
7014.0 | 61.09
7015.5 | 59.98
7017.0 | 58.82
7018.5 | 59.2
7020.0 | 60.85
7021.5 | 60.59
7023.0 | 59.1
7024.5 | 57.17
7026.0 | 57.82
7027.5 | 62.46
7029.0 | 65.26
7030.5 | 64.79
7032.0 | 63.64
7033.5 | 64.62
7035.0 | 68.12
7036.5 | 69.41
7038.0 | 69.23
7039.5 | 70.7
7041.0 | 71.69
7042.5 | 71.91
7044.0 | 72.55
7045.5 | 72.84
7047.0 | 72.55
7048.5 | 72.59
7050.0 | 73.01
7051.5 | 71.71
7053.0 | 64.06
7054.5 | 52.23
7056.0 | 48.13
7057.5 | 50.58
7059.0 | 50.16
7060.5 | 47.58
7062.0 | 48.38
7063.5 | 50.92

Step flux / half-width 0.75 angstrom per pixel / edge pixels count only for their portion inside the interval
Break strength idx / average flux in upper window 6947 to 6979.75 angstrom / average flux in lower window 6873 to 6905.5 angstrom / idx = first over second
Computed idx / 1.4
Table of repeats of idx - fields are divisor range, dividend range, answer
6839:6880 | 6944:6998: 1.46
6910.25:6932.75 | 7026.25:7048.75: 1.62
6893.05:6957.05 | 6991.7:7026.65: 1.30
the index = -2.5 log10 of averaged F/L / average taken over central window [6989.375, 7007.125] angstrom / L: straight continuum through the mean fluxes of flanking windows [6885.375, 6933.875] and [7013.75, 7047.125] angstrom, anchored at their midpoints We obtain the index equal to 0.07 mag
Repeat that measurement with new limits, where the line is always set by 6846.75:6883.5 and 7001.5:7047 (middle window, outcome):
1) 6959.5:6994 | 0.043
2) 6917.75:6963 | 0.023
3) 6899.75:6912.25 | 0.087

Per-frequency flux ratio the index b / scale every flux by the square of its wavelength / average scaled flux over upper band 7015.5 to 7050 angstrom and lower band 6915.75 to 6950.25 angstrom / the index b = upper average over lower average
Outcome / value 1.5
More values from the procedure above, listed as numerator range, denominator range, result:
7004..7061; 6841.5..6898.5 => 1.81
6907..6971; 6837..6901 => 1.32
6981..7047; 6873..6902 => 1.67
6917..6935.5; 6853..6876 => 1.27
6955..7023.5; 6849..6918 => 1.52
